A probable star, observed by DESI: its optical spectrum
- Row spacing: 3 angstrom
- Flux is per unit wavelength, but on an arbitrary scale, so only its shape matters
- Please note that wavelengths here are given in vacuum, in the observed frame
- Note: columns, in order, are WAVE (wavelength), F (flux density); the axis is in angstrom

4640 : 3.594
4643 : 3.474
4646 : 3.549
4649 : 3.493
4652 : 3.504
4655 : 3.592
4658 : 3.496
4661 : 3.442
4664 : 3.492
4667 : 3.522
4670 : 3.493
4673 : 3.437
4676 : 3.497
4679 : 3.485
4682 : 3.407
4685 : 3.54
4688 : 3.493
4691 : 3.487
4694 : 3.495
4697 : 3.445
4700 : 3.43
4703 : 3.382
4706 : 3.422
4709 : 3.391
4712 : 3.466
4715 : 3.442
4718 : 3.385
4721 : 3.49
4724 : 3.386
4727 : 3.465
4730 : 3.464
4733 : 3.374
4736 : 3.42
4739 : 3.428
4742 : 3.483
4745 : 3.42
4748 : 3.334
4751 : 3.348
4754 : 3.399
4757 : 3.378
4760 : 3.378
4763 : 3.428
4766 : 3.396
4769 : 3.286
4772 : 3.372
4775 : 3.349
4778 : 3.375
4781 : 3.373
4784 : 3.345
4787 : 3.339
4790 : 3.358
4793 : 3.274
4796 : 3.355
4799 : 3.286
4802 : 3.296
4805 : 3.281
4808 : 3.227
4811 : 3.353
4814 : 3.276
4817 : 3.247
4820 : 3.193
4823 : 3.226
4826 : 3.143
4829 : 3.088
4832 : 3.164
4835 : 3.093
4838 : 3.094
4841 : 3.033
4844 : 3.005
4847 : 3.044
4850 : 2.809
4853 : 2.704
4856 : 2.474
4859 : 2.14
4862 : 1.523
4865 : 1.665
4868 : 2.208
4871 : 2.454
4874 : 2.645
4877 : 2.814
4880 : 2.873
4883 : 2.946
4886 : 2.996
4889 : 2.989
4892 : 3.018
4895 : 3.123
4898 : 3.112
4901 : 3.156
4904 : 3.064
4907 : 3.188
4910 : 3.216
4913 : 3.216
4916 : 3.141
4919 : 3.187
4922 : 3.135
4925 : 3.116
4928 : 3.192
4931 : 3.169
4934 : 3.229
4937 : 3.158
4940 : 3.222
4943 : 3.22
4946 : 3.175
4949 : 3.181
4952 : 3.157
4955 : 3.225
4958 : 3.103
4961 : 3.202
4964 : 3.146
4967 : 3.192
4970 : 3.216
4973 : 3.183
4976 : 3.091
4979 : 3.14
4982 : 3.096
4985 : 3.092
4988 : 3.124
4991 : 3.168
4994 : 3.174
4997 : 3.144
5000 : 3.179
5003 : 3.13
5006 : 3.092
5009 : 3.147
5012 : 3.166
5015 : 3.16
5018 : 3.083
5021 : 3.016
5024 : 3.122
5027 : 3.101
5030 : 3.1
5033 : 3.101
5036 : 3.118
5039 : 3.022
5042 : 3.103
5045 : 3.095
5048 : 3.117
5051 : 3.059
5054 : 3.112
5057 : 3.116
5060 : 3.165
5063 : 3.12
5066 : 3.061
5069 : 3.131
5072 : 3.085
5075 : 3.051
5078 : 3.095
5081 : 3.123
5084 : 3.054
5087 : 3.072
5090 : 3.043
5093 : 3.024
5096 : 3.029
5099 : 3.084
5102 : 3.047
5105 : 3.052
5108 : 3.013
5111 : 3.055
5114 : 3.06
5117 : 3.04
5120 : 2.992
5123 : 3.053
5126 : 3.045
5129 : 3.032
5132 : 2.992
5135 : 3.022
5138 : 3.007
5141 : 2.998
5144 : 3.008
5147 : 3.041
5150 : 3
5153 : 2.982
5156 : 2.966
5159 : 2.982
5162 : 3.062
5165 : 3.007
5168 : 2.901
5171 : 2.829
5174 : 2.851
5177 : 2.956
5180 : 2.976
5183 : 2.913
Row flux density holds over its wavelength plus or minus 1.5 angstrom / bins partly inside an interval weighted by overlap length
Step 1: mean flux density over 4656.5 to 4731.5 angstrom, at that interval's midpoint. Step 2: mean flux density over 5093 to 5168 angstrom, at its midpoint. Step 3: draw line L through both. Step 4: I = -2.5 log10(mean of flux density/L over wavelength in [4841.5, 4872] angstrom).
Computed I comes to 0.33 mag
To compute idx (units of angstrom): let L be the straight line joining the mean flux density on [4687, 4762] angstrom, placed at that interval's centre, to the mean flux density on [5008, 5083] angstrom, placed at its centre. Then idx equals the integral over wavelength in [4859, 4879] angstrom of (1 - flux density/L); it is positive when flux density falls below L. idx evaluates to 6.40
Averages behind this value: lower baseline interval 3.42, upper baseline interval 3.1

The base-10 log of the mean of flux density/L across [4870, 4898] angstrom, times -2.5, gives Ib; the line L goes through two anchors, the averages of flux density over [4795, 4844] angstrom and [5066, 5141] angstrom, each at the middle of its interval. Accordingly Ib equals 0.10 mag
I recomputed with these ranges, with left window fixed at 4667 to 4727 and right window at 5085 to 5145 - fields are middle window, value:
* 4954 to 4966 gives 0.01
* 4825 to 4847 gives 0.08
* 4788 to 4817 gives 0.02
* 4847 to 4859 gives 0.24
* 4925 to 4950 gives 0.01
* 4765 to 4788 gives 0.01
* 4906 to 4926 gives 0.02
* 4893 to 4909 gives 0.04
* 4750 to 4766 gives 0.00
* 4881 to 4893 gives 0.10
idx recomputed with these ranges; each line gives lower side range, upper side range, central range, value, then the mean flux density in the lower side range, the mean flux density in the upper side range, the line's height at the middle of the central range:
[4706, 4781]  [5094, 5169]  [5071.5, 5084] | -0.05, 3.4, 3.02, 3.07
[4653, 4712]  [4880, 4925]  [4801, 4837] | 0.31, 3.47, 3.1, 3.24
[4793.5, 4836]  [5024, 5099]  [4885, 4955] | 0.49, 3.23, 3.09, 3.17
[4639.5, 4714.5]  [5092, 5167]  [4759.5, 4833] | 1.38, 3.48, 3.02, 3.36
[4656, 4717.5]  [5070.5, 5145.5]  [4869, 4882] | 2.33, 3.46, 3.04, 3.27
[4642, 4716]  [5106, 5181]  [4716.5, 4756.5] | 0.02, 3.48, 3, 3.42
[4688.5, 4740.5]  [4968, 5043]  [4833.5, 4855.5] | 2.33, 3.43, 3.12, 3.3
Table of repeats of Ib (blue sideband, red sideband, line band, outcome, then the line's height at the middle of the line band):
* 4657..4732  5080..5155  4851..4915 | 0.189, 3.27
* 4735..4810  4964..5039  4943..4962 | 0.000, 3.18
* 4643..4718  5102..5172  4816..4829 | 0.047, 3.33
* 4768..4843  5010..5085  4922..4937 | 0.002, 3.18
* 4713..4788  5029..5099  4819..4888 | 0.195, 3.29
